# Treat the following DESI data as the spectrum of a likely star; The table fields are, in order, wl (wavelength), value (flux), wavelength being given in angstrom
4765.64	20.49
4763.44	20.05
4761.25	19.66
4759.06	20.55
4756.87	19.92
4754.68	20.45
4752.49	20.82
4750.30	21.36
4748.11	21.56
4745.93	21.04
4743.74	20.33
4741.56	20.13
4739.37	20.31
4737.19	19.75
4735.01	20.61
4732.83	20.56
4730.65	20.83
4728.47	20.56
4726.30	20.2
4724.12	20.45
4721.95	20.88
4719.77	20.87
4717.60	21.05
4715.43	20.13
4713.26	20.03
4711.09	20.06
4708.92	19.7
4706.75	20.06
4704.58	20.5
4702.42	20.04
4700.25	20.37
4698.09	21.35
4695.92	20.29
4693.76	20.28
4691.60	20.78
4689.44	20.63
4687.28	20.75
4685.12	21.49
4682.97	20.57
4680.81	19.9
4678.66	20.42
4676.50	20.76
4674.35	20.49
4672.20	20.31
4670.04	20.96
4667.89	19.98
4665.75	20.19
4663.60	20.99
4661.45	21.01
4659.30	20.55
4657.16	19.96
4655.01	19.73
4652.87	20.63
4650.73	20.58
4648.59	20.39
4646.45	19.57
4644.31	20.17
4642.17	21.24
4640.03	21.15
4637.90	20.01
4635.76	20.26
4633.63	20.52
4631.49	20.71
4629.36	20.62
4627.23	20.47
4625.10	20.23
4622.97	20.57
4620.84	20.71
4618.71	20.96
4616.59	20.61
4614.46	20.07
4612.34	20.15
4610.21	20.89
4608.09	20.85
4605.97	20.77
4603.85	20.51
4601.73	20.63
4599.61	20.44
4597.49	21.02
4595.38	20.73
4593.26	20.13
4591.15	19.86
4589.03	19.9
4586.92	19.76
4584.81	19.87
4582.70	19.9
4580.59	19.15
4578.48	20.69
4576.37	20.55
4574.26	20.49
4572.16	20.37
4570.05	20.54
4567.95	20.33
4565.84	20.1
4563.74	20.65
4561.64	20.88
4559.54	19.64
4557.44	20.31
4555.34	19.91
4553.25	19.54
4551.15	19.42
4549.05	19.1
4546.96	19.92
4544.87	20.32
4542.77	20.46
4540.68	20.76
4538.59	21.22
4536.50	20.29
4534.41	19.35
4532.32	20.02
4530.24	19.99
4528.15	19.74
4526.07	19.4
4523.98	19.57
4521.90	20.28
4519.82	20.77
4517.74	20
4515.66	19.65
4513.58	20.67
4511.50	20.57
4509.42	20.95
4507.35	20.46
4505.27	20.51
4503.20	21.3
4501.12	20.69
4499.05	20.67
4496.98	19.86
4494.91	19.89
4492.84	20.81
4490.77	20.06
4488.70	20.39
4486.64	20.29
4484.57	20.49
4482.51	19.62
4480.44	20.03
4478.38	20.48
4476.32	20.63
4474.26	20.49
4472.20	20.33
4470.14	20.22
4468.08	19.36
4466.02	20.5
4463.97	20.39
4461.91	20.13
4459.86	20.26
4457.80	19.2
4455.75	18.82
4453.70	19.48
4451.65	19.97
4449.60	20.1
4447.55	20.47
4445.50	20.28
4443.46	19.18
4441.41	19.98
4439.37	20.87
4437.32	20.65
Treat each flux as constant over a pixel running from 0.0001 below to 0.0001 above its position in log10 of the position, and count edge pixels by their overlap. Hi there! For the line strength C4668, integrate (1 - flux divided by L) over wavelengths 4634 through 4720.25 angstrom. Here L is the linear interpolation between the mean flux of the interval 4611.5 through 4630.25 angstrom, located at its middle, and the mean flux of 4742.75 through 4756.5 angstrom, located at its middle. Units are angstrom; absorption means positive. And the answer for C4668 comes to 0.9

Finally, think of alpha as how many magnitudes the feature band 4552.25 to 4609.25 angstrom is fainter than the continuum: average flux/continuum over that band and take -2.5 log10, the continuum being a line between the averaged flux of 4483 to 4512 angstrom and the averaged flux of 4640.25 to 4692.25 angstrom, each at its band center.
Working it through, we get 0.01 mag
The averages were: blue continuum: 20.5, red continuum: 20.5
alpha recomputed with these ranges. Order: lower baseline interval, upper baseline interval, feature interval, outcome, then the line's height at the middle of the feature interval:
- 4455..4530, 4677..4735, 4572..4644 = 0.00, 20.4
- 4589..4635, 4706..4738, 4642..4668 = 0.01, 20.5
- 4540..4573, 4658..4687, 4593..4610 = -0.02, 20.3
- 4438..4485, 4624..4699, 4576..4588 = 0.02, 20.3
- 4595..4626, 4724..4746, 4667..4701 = -0.01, 20.5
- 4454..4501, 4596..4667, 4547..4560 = 0.04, 20.3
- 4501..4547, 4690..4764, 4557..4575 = 0.00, 20.3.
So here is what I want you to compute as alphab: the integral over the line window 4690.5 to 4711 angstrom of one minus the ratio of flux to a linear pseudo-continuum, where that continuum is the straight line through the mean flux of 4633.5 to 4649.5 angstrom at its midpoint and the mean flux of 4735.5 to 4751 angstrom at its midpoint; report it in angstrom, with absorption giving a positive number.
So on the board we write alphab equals 0.2 angstrom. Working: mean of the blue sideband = 20.4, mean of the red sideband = 20.6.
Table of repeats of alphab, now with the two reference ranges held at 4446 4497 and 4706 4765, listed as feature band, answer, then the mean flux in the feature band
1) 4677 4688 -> -0.1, 20.6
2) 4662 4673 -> -0.1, 20.5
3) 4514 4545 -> 0.1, 20.1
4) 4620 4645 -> -0.3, 20.6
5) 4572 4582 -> 0.0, 20.2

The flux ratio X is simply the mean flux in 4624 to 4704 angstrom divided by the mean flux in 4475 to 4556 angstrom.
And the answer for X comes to 1.01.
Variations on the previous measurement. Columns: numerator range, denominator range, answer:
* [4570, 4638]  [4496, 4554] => 1.01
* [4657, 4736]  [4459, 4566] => 1.01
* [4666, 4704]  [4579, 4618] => 1.01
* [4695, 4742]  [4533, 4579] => 1.01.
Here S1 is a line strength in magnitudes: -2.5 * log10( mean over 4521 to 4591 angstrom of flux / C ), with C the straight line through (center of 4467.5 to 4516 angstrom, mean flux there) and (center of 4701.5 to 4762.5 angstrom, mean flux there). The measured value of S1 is 0.02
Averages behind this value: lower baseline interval 20.4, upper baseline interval 20.4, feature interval 20.1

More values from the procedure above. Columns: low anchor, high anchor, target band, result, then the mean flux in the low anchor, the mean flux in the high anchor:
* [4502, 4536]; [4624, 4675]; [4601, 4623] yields -0.01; 20.2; 20.4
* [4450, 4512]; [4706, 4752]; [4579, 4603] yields 0.01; 20.2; 20.5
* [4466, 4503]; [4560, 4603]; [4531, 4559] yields 0.01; 20.3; 20.3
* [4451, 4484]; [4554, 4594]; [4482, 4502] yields -0.01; 20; 20.2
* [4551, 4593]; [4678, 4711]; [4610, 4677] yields -0.01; 20.1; 20.5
